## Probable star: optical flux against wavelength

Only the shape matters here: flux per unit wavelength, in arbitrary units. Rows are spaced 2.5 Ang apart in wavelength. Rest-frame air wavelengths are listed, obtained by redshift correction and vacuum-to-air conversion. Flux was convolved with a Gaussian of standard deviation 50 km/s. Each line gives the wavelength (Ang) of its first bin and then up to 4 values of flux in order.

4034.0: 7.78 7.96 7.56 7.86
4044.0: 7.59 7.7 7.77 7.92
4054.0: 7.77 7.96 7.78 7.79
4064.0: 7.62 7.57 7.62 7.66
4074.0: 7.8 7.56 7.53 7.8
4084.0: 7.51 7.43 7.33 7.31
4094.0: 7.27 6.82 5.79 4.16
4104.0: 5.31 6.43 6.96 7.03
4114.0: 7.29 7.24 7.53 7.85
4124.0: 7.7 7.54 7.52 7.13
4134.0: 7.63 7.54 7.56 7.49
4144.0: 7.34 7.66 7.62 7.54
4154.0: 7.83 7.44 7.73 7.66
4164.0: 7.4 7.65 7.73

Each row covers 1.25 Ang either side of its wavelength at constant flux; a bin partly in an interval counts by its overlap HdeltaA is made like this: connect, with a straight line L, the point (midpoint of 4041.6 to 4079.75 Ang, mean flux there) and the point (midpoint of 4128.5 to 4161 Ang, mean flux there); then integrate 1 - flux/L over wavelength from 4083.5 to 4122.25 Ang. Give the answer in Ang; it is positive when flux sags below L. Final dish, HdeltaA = 4.2 Ang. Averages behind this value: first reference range 7.72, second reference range 7.54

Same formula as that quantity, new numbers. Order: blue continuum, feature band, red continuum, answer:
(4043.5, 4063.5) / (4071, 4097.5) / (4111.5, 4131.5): 0.6 Ang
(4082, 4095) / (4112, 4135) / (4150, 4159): 0.1 Ang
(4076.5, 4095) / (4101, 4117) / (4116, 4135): 2.3 Ang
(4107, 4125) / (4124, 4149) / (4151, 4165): -0.1 Ang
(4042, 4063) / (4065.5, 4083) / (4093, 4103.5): -1.9 Ang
